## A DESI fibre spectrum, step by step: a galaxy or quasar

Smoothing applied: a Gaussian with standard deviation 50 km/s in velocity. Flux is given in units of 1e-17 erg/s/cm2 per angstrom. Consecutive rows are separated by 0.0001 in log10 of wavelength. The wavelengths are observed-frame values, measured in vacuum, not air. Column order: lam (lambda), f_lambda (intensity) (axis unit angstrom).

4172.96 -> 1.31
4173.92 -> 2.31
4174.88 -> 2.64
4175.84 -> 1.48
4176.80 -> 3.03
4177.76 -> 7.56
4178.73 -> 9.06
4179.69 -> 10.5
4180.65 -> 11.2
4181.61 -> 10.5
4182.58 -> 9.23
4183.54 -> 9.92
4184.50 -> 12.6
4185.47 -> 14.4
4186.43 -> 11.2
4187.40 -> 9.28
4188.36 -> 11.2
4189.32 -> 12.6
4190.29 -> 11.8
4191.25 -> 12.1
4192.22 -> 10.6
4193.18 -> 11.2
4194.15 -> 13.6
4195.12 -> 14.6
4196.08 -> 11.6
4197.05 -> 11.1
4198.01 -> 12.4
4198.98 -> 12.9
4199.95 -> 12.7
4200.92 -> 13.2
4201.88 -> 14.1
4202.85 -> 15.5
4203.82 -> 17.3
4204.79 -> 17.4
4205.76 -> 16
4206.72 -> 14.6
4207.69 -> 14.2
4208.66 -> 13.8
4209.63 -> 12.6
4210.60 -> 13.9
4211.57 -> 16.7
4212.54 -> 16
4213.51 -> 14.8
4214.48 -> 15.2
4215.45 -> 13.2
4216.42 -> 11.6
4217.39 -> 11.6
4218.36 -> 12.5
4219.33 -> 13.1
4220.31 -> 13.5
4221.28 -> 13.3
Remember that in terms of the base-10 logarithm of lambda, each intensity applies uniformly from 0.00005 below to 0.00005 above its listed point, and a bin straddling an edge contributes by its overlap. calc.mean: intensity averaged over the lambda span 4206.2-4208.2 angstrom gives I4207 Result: 14.5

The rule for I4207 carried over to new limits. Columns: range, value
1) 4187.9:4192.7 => 11.7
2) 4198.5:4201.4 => 12.9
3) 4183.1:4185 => 11.3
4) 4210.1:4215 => 15.3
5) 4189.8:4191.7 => 11.9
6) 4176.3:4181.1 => 8.22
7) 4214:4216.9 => 13.3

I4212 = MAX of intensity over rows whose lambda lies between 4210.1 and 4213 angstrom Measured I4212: 16.7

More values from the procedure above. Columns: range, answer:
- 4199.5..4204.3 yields 17.3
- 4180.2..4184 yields 11.2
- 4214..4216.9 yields 15.2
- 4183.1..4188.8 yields 14.4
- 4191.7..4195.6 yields 14.6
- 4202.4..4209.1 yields 17.4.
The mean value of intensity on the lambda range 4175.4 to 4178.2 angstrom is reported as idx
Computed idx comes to 4.01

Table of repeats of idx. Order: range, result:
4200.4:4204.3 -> 15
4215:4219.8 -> 12.4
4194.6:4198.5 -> 12.4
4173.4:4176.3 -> 2.14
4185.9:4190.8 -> 11.3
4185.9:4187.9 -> 10.4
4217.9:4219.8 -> 12.8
